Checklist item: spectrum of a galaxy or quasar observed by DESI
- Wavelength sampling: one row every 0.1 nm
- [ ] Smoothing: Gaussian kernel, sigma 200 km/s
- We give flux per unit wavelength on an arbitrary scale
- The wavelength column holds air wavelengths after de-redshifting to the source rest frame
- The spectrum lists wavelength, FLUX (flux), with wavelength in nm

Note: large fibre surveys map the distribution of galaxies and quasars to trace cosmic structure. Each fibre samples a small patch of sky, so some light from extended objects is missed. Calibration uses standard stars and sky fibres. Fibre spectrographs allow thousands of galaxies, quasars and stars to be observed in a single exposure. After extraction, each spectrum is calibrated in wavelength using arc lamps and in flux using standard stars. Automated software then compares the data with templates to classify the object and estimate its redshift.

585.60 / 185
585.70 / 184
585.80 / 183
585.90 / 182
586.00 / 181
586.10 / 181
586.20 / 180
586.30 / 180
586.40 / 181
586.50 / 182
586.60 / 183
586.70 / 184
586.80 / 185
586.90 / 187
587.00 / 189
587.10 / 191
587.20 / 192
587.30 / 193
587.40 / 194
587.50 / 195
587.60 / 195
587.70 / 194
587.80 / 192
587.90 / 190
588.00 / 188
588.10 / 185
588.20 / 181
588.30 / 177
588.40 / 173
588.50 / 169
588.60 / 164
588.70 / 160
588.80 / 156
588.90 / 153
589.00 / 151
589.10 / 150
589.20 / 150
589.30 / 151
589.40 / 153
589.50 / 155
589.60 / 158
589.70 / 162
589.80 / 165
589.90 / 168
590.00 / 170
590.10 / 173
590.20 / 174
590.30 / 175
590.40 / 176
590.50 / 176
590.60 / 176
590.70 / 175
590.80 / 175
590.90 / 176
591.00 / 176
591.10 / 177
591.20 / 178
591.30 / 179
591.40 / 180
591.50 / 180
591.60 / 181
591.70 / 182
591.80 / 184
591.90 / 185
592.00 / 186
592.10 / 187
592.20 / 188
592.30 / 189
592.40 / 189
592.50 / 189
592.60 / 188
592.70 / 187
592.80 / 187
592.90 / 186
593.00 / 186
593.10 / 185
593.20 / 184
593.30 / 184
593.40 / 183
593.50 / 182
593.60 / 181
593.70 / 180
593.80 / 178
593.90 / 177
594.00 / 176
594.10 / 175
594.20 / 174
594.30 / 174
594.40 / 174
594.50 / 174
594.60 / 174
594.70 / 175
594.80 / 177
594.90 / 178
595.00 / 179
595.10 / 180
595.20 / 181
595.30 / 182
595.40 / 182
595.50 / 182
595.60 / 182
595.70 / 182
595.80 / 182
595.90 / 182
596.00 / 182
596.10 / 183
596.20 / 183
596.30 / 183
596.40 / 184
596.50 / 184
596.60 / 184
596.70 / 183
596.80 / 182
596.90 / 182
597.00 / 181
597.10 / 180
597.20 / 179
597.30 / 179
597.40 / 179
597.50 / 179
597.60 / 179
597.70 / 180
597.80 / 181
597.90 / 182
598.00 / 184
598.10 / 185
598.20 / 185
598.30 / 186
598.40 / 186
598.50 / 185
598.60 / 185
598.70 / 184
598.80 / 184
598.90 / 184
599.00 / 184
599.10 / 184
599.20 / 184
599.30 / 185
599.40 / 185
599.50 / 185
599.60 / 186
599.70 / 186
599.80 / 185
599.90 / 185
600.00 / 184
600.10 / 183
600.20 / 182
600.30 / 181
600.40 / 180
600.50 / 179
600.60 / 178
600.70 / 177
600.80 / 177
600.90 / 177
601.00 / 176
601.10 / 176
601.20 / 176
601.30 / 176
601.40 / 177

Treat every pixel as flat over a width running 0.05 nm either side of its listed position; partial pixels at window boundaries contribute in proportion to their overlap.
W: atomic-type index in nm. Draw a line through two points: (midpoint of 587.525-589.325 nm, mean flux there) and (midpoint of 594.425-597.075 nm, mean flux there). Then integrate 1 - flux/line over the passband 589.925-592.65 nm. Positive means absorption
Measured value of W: -0.07 nm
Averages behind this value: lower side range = 172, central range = 180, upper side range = 181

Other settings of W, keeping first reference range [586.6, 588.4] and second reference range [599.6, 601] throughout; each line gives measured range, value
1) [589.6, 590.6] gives 0.087 nm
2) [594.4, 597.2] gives 0.045 nm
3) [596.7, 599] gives 0.001 nm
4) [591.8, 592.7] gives -0.008 nm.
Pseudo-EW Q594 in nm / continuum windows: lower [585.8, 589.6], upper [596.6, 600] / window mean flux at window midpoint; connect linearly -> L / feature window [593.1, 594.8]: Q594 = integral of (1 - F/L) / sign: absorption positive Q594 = 0.02 nm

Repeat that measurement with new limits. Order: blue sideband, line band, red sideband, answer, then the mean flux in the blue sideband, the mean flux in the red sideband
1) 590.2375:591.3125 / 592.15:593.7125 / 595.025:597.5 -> -0.064 nm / 176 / 182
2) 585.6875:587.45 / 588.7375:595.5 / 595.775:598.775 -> 0.295 nm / 185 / 182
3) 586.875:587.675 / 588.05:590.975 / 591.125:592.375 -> 0.330 nm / 192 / 183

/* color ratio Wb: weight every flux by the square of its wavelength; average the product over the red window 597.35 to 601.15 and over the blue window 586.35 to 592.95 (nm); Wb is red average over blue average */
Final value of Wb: 1.1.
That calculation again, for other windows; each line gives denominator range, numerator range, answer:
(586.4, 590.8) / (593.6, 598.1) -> 1.06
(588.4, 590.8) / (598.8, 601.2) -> 1.15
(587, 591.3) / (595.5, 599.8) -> 1.08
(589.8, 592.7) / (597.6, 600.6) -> 1.05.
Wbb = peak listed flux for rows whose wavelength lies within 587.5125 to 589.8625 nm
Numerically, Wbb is 195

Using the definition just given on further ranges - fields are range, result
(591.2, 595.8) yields 189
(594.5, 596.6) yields 184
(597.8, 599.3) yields 186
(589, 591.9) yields 185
